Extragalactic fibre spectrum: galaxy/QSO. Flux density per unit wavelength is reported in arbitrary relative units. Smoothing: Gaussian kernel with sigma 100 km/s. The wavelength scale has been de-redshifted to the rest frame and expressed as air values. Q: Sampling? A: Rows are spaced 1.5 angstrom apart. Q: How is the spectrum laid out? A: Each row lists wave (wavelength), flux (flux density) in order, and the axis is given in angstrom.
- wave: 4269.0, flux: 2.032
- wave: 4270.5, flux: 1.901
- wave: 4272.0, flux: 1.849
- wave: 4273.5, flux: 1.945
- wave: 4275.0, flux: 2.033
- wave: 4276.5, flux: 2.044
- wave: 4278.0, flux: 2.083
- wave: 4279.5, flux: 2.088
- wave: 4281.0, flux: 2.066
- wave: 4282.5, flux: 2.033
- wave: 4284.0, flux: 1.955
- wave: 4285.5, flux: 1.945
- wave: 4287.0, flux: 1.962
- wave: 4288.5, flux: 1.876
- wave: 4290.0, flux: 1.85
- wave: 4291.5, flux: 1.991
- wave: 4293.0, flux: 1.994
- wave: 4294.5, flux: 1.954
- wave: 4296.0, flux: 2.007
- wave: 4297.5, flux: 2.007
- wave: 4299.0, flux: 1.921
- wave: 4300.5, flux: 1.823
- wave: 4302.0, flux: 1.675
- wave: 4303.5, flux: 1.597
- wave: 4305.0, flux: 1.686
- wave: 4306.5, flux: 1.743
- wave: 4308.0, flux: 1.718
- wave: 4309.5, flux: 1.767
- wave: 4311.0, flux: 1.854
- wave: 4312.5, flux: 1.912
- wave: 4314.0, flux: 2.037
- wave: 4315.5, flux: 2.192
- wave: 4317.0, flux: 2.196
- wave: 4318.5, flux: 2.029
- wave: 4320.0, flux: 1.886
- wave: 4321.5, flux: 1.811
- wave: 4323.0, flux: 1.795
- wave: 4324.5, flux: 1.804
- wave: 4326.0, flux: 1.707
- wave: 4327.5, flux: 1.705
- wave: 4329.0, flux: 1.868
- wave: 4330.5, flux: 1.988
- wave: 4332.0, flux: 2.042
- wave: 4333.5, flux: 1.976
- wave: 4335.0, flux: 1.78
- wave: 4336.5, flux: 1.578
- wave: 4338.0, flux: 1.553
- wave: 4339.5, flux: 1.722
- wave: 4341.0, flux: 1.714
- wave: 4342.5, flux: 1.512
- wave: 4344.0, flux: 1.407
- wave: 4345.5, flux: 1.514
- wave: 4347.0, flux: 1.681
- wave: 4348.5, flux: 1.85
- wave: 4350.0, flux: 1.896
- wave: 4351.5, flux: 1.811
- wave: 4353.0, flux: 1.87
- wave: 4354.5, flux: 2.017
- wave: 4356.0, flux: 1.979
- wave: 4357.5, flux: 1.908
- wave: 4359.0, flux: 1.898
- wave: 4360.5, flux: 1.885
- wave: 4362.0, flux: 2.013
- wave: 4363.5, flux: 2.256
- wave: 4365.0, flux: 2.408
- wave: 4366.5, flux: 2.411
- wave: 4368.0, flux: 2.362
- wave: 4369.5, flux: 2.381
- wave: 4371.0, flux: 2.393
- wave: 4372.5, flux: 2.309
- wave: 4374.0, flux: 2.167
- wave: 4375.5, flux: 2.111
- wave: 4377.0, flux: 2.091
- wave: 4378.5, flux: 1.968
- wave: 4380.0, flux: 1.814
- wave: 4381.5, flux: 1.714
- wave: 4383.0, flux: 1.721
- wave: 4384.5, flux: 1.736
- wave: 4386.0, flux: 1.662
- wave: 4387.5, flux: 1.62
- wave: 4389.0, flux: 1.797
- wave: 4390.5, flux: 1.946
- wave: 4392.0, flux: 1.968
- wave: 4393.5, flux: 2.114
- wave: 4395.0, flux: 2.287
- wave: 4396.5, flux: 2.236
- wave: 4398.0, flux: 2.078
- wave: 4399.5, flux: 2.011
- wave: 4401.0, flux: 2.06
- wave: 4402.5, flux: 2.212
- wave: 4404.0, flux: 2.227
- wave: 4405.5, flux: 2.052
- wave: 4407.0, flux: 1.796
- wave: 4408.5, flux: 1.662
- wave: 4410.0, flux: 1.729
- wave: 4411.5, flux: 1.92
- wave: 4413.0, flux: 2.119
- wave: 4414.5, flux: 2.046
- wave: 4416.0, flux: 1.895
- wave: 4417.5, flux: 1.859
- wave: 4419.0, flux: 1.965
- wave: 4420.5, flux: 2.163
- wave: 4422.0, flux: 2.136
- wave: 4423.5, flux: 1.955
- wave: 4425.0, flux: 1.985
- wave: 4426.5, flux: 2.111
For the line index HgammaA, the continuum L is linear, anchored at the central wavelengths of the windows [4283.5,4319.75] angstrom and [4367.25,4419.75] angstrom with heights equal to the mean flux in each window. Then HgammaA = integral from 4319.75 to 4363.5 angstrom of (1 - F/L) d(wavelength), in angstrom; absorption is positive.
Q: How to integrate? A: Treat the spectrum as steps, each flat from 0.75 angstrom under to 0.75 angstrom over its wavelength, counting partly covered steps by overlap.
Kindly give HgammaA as 3.2 angstrom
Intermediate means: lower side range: 1.9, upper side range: 2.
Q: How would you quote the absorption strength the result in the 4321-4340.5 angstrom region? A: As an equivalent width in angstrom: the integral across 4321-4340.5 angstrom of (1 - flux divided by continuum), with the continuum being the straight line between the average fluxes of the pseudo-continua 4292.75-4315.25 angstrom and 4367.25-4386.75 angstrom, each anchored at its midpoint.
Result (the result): 1.3 angstrom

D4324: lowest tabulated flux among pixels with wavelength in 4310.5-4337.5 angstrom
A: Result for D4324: 1.578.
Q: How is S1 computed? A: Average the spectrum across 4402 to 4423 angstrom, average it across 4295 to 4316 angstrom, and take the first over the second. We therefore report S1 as 1.07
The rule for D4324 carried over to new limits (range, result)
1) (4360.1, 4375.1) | 1.885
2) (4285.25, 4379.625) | 1.407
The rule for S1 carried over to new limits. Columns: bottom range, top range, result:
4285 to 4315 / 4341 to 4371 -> 1.05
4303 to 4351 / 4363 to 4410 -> 1.14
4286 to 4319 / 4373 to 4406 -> 1.04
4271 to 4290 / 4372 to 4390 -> 0.95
